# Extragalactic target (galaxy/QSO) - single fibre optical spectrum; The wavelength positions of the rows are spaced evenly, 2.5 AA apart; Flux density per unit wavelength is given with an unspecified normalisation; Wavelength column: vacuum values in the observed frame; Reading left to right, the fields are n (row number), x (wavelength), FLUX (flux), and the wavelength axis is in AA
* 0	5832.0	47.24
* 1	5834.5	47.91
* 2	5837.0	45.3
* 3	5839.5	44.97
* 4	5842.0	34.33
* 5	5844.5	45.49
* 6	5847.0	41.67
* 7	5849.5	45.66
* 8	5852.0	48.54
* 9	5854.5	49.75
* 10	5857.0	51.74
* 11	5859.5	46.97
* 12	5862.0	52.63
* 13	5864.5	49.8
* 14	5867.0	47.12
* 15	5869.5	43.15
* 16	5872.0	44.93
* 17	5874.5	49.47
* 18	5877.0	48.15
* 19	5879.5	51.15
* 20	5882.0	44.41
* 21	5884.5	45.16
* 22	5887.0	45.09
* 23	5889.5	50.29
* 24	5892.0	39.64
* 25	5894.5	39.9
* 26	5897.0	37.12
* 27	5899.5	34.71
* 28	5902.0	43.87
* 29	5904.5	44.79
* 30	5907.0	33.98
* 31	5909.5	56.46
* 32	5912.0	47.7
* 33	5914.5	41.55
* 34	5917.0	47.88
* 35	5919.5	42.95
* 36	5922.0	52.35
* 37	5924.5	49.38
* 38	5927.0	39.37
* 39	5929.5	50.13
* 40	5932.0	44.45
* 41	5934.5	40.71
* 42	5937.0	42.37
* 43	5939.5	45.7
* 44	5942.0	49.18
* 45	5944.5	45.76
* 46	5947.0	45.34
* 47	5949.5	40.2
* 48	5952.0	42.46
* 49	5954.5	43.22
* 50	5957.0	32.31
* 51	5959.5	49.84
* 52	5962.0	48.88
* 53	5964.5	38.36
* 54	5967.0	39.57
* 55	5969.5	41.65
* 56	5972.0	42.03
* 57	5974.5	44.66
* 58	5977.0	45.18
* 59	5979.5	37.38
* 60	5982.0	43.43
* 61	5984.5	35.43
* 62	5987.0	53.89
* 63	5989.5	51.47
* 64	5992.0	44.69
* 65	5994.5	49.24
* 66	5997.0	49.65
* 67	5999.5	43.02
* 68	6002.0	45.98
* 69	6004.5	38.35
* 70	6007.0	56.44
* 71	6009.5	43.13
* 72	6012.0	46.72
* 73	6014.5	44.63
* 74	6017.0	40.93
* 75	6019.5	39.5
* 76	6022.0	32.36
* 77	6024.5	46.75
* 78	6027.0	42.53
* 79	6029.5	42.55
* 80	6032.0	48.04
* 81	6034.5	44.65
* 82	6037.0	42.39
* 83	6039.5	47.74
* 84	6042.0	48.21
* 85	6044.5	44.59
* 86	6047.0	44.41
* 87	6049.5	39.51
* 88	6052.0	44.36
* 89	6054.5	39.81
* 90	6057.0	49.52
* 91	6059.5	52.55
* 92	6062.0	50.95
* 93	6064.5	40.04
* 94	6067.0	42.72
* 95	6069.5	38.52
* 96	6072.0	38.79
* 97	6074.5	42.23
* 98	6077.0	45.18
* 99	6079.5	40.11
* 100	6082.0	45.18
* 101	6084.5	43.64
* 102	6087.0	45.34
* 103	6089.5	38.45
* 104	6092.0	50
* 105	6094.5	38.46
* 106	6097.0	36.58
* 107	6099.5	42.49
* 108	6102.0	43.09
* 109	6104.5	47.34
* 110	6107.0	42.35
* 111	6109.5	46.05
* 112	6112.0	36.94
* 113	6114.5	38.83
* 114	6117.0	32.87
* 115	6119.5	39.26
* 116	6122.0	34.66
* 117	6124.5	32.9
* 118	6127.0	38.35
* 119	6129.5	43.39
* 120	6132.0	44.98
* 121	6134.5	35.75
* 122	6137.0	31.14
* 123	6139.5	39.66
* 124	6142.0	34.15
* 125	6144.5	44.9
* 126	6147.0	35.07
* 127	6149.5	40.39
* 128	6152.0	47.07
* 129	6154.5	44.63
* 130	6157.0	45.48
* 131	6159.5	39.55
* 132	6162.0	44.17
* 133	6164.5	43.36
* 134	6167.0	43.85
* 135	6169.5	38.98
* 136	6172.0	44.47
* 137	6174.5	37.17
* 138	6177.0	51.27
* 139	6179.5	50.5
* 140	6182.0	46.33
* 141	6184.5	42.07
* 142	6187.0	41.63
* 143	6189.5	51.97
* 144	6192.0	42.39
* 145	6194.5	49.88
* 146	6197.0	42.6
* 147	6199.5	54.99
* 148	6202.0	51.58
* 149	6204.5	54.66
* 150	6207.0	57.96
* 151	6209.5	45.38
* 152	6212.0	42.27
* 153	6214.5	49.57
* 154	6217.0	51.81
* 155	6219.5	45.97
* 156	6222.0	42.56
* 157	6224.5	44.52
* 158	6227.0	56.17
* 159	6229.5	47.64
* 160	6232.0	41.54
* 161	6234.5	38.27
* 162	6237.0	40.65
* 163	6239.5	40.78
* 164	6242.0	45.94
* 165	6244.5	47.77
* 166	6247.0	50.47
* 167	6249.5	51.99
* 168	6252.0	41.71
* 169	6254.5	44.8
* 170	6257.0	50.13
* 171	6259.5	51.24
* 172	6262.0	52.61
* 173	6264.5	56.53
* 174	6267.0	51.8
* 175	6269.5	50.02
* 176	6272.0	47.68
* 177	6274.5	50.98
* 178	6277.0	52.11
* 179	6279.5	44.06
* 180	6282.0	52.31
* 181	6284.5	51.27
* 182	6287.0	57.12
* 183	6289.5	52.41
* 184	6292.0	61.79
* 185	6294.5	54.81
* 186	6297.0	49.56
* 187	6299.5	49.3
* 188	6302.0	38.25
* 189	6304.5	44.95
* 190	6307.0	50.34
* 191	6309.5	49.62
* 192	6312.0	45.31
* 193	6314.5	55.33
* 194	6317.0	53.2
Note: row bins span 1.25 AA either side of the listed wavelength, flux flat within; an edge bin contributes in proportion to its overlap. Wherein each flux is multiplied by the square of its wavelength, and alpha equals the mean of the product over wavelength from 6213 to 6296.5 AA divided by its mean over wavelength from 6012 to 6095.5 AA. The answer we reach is 1.20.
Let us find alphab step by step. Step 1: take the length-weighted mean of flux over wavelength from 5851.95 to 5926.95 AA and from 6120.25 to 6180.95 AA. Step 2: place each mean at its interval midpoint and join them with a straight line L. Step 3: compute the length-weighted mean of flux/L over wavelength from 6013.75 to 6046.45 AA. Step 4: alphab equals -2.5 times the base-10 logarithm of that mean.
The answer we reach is -0.004 mag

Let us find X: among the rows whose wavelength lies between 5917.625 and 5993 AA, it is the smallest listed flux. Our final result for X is 32.31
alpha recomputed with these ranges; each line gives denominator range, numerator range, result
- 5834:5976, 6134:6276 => 1.13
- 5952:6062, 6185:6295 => 1.19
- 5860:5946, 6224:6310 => 1.22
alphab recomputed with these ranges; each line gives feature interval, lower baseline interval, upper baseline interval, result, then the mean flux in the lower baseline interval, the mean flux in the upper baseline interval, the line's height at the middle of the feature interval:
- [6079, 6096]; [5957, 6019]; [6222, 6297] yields 0.076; 44.5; 49.2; 46.2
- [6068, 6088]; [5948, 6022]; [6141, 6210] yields 0.053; 43.7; 45.3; 44.5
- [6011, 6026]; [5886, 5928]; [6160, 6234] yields 0.081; 44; 46.6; 45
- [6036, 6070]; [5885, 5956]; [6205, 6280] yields 0.021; 44.1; 47.9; 45.7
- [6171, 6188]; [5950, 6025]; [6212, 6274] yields 0.041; 43.6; 47.5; 46.6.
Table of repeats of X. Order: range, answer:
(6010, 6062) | 32.36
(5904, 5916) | 33.98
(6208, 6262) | 38.27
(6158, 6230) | 37.17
